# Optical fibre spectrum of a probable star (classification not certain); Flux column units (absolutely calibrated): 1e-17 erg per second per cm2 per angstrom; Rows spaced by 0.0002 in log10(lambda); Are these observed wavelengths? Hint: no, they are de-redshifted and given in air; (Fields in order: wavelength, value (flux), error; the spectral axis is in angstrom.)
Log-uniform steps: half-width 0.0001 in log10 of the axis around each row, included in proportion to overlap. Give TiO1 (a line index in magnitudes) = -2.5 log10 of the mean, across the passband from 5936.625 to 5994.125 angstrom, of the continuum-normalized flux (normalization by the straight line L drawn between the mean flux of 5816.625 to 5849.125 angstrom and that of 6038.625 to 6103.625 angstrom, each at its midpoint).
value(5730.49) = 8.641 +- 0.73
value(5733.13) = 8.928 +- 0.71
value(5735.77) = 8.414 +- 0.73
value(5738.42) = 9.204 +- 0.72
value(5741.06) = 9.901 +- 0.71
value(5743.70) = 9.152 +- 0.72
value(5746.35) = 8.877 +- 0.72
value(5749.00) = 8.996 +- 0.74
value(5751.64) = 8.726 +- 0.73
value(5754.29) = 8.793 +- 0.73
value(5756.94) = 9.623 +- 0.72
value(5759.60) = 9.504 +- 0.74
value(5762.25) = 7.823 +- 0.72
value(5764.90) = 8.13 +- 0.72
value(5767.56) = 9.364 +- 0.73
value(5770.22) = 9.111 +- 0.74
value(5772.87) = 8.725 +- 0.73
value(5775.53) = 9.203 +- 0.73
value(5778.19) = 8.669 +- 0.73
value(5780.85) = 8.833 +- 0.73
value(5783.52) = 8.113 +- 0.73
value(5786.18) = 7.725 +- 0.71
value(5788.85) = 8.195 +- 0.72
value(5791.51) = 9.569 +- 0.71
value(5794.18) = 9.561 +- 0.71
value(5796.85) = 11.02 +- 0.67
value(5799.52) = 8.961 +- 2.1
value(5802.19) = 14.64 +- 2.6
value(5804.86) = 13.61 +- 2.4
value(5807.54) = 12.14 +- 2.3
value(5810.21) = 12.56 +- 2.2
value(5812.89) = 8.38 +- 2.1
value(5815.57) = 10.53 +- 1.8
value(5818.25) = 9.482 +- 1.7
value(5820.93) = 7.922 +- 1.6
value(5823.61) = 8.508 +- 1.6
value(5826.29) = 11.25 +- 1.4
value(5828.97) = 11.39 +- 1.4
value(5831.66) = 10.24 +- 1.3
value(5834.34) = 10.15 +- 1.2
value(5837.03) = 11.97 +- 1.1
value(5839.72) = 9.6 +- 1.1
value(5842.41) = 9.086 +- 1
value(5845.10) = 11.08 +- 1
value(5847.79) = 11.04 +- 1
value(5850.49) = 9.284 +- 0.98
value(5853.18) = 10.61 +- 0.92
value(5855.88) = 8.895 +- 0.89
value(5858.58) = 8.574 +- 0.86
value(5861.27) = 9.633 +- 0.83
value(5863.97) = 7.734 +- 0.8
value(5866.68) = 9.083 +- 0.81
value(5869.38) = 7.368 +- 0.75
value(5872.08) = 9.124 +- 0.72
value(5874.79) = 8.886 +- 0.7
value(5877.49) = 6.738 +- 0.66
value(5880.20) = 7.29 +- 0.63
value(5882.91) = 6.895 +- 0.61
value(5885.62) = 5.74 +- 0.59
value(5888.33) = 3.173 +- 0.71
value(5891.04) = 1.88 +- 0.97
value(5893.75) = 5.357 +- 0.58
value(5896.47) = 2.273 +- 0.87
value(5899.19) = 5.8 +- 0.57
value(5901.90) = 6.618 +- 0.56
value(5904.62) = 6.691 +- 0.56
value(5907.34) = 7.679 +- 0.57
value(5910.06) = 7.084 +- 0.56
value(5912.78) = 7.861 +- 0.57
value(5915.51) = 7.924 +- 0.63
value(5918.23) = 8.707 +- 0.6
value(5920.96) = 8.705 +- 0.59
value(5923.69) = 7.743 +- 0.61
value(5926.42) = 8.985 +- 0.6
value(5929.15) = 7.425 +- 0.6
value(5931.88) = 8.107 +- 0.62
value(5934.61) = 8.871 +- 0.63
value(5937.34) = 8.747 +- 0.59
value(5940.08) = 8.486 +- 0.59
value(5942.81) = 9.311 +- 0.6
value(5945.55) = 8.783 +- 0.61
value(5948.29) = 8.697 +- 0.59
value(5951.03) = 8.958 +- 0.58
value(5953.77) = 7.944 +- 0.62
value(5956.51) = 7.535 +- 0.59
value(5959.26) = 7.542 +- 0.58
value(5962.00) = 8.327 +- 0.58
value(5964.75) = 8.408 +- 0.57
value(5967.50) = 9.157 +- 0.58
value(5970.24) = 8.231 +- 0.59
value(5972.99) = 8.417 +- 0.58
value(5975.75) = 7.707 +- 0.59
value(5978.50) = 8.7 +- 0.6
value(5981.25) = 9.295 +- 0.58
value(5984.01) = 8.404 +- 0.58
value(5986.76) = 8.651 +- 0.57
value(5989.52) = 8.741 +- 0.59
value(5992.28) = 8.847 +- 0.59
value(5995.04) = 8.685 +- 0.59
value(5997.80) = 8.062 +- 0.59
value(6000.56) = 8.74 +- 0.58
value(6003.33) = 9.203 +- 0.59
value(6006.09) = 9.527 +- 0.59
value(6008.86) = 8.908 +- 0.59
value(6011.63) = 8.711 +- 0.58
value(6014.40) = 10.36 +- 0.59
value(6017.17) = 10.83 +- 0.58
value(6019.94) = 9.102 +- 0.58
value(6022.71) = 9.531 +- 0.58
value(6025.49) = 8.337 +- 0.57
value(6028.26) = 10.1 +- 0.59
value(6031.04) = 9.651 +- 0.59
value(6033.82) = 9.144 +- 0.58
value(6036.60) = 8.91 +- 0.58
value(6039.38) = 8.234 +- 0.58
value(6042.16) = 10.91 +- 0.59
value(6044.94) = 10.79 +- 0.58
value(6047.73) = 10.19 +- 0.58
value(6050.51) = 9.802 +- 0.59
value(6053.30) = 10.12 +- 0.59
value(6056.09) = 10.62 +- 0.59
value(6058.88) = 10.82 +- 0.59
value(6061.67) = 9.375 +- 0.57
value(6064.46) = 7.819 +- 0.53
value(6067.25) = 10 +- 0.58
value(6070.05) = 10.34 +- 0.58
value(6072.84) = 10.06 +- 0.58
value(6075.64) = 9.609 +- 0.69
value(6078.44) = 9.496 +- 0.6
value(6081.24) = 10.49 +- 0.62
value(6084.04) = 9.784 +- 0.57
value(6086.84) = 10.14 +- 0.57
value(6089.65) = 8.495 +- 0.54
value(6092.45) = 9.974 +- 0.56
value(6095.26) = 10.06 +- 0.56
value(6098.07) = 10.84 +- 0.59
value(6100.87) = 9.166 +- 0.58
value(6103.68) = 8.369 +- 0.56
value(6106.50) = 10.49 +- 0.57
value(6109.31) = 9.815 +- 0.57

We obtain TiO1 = 0.173 mag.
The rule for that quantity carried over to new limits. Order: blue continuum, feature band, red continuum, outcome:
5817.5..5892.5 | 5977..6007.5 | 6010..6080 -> 0.073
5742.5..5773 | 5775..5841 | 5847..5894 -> -0.210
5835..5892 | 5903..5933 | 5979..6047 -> 0.102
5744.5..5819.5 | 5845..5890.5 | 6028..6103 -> 0.190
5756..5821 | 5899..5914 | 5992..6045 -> 0.324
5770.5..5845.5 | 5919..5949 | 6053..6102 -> 0.165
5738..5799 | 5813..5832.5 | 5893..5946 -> -0.158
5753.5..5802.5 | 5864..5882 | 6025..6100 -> 0.167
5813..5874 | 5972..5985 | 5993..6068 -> 0.123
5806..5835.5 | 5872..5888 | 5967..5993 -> 0.342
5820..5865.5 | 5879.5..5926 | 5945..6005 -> 0.401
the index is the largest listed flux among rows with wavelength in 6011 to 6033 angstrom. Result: 10.83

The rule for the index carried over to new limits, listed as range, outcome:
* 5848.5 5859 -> 10.61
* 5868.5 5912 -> 9.124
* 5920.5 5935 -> 8.985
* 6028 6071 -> 10.91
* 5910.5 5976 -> 9.311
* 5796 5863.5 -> 14.64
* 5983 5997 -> 8.847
